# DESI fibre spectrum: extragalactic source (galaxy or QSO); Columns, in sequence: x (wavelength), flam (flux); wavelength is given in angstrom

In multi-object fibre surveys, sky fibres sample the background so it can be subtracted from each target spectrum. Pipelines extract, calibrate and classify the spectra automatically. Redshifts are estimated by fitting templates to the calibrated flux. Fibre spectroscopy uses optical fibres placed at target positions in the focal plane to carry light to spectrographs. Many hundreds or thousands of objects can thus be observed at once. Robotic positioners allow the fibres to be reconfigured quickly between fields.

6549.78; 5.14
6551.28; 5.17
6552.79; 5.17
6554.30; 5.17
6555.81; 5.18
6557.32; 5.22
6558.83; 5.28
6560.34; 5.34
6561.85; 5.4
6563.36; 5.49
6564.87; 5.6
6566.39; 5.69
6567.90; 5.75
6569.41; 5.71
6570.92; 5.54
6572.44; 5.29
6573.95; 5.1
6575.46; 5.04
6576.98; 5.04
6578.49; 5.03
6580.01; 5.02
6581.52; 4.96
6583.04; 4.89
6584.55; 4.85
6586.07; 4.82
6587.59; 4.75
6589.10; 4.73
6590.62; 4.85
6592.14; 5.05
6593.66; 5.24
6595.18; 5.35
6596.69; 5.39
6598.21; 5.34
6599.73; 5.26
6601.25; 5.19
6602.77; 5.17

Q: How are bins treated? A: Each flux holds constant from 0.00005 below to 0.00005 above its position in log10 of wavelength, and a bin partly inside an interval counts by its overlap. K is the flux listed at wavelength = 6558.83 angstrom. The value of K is 5.28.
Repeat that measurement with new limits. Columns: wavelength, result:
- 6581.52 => 4.96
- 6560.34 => 5.34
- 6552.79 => 5.17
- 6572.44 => 5.29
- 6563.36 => 5.49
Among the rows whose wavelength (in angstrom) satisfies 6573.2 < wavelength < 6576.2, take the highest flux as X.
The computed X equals 5.1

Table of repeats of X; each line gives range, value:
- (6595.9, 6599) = 5.39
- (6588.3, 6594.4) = 5.24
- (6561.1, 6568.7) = 5.75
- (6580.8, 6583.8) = 4.96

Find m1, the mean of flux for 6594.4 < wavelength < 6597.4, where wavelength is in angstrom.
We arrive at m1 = 5.38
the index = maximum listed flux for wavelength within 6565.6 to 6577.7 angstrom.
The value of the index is 5.75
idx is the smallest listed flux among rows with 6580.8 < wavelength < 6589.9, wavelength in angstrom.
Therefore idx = 4.73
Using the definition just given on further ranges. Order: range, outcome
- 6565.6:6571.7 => 5.54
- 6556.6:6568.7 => 5.22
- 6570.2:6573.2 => 5.29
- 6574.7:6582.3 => 4.96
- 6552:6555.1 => 5.17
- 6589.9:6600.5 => 4.85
